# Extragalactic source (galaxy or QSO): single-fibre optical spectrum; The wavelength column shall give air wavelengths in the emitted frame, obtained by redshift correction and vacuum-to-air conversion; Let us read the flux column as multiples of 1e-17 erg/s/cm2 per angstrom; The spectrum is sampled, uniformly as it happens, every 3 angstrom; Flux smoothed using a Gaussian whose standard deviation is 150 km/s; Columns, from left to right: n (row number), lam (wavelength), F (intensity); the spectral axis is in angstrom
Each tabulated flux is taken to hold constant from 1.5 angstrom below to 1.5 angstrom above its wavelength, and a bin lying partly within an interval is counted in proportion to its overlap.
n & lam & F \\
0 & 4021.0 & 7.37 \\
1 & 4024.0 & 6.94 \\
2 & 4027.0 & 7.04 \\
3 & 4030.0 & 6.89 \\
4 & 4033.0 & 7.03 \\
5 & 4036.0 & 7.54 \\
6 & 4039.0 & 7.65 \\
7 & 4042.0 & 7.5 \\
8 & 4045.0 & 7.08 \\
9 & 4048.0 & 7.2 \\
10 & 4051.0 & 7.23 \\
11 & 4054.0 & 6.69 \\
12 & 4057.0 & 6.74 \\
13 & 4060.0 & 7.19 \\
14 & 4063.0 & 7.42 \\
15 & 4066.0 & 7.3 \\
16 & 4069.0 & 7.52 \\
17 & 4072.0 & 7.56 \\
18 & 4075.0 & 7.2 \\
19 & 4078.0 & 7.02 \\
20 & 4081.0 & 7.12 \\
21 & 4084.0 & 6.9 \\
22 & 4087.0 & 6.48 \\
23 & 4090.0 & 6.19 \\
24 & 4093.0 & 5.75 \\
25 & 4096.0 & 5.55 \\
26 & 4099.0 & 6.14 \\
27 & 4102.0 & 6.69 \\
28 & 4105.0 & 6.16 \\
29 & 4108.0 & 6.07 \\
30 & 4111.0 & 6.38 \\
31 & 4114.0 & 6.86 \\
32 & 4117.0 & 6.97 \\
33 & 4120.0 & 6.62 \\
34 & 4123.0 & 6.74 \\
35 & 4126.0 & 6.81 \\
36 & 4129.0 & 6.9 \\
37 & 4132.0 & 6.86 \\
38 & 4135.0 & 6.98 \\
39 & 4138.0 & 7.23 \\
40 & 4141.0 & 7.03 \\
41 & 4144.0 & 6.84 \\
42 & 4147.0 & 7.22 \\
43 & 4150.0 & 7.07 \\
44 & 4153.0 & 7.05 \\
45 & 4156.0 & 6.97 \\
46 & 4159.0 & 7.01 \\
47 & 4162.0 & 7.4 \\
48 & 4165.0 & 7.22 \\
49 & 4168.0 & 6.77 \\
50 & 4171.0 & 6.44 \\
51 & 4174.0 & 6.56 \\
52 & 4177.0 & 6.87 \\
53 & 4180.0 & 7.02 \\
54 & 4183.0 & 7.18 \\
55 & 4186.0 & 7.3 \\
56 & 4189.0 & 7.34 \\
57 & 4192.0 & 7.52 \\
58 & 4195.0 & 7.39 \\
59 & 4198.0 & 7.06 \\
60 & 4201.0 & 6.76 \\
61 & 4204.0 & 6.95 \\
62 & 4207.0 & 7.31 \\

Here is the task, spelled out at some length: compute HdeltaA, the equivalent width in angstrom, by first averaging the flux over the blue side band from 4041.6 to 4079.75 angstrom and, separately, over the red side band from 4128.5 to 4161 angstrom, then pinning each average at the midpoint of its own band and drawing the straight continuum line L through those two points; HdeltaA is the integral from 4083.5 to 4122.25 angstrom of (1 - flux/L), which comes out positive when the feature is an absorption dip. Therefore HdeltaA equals 4.1 angstrom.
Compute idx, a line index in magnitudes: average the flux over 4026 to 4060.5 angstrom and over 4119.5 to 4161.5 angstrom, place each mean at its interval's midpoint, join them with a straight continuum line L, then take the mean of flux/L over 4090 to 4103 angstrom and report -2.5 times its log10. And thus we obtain 0.171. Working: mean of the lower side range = 7.15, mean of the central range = 6.03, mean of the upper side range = 6.97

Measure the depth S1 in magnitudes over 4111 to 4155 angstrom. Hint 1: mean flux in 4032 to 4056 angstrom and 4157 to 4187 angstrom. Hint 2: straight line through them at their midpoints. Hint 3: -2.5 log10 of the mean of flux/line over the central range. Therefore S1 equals 0.02 mag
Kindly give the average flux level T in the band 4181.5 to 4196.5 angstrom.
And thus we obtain 7.35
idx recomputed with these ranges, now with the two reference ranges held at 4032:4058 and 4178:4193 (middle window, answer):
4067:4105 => 0.09 mag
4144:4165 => 0.02 mag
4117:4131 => 0.07 mag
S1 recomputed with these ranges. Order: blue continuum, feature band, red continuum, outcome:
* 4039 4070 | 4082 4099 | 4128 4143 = 0.15 mag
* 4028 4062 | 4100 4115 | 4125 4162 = 0.11 mag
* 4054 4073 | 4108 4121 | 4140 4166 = 0.08 mag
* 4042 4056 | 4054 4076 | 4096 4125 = -0.05 mag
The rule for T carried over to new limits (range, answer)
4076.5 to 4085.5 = 7.01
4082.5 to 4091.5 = 6.52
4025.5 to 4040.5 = 7.23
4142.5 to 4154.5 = 7.04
